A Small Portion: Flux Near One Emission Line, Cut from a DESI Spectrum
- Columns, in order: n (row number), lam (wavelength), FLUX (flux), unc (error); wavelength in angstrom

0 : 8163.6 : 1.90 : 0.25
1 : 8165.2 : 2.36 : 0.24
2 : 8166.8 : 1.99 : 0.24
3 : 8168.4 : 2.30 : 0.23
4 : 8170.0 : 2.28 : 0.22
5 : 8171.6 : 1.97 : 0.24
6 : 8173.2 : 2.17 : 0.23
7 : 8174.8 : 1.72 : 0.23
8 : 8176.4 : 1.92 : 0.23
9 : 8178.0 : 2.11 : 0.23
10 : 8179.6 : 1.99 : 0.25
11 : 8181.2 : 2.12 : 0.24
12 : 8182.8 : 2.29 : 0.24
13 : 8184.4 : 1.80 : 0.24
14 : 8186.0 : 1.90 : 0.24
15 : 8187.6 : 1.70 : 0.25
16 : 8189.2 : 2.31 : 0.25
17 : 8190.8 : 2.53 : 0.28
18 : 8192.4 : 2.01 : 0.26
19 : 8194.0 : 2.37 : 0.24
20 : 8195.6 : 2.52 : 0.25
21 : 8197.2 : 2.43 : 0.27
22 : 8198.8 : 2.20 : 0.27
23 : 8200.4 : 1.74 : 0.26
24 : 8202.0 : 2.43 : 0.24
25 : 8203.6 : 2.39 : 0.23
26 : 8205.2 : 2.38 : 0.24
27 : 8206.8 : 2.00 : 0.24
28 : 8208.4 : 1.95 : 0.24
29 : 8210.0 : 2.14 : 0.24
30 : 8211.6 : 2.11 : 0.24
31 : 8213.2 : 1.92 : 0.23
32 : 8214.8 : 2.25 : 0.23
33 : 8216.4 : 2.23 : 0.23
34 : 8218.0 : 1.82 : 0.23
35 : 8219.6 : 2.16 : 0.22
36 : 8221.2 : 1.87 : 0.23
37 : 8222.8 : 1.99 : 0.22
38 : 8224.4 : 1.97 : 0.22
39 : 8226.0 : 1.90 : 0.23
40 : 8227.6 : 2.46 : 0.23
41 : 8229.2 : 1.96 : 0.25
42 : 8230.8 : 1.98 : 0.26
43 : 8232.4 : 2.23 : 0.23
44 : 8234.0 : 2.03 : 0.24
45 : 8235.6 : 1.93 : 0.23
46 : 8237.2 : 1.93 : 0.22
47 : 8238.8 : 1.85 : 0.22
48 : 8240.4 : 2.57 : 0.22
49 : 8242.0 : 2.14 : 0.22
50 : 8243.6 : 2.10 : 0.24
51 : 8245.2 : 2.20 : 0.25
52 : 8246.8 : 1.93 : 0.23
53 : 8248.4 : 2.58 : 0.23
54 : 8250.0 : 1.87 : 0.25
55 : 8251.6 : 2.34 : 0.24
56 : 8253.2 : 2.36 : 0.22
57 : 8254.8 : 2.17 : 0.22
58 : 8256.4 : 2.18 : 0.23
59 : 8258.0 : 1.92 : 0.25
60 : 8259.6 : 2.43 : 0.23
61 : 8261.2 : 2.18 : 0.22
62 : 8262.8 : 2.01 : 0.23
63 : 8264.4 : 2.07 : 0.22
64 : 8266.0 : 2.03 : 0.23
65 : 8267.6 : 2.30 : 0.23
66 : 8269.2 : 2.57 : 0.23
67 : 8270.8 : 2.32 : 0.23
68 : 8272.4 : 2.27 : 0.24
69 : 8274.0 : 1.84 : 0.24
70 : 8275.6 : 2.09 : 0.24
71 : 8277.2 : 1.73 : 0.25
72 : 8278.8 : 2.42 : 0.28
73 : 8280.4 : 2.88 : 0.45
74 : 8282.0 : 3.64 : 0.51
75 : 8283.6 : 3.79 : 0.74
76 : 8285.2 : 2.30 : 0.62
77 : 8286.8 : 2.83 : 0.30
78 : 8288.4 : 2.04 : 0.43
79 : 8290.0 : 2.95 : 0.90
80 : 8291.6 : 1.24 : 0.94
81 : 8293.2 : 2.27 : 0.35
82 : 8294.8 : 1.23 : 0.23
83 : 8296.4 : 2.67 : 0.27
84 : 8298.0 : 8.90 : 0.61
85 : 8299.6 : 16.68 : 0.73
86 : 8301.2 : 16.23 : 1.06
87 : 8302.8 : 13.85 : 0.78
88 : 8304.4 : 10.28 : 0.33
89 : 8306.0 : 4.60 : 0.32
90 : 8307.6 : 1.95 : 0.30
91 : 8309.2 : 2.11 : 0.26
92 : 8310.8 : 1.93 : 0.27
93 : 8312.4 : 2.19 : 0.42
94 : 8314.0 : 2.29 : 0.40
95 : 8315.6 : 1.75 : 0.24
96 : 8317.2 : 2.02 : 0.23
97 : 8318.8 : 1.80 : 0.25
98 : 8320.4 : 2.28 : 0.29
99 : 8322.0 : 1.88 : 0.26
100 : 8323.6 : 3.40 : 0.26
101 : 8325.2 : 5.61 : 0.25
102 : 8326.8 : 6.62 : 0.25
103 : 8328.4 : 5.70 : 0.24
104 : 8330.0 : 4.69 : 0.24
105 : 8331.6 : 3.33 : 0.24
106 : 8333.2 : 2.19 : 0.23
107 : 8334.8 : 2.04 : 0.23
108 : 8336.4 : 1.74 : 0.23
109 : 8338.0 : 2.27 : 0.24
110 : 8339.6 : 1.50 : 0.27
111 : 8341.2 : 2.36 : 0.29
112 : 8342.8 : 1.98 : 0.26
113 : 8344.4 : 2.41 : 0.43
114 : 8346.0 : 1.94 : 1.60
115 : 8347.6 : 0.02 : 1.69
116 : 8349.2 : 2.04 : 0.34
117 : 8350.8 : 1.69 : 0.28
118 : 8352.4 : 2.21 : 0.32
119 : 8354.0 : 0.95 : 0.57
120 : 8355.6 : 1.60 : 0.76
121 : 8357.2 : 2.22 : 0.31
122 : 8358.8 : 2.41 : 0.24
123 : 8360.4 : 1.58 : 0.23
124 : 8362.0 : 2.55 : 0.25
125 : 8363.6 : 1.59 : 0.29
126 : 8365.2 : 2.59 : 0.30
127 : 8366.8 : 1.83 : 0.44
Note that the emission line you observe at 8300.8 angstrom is H-alpha 6563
